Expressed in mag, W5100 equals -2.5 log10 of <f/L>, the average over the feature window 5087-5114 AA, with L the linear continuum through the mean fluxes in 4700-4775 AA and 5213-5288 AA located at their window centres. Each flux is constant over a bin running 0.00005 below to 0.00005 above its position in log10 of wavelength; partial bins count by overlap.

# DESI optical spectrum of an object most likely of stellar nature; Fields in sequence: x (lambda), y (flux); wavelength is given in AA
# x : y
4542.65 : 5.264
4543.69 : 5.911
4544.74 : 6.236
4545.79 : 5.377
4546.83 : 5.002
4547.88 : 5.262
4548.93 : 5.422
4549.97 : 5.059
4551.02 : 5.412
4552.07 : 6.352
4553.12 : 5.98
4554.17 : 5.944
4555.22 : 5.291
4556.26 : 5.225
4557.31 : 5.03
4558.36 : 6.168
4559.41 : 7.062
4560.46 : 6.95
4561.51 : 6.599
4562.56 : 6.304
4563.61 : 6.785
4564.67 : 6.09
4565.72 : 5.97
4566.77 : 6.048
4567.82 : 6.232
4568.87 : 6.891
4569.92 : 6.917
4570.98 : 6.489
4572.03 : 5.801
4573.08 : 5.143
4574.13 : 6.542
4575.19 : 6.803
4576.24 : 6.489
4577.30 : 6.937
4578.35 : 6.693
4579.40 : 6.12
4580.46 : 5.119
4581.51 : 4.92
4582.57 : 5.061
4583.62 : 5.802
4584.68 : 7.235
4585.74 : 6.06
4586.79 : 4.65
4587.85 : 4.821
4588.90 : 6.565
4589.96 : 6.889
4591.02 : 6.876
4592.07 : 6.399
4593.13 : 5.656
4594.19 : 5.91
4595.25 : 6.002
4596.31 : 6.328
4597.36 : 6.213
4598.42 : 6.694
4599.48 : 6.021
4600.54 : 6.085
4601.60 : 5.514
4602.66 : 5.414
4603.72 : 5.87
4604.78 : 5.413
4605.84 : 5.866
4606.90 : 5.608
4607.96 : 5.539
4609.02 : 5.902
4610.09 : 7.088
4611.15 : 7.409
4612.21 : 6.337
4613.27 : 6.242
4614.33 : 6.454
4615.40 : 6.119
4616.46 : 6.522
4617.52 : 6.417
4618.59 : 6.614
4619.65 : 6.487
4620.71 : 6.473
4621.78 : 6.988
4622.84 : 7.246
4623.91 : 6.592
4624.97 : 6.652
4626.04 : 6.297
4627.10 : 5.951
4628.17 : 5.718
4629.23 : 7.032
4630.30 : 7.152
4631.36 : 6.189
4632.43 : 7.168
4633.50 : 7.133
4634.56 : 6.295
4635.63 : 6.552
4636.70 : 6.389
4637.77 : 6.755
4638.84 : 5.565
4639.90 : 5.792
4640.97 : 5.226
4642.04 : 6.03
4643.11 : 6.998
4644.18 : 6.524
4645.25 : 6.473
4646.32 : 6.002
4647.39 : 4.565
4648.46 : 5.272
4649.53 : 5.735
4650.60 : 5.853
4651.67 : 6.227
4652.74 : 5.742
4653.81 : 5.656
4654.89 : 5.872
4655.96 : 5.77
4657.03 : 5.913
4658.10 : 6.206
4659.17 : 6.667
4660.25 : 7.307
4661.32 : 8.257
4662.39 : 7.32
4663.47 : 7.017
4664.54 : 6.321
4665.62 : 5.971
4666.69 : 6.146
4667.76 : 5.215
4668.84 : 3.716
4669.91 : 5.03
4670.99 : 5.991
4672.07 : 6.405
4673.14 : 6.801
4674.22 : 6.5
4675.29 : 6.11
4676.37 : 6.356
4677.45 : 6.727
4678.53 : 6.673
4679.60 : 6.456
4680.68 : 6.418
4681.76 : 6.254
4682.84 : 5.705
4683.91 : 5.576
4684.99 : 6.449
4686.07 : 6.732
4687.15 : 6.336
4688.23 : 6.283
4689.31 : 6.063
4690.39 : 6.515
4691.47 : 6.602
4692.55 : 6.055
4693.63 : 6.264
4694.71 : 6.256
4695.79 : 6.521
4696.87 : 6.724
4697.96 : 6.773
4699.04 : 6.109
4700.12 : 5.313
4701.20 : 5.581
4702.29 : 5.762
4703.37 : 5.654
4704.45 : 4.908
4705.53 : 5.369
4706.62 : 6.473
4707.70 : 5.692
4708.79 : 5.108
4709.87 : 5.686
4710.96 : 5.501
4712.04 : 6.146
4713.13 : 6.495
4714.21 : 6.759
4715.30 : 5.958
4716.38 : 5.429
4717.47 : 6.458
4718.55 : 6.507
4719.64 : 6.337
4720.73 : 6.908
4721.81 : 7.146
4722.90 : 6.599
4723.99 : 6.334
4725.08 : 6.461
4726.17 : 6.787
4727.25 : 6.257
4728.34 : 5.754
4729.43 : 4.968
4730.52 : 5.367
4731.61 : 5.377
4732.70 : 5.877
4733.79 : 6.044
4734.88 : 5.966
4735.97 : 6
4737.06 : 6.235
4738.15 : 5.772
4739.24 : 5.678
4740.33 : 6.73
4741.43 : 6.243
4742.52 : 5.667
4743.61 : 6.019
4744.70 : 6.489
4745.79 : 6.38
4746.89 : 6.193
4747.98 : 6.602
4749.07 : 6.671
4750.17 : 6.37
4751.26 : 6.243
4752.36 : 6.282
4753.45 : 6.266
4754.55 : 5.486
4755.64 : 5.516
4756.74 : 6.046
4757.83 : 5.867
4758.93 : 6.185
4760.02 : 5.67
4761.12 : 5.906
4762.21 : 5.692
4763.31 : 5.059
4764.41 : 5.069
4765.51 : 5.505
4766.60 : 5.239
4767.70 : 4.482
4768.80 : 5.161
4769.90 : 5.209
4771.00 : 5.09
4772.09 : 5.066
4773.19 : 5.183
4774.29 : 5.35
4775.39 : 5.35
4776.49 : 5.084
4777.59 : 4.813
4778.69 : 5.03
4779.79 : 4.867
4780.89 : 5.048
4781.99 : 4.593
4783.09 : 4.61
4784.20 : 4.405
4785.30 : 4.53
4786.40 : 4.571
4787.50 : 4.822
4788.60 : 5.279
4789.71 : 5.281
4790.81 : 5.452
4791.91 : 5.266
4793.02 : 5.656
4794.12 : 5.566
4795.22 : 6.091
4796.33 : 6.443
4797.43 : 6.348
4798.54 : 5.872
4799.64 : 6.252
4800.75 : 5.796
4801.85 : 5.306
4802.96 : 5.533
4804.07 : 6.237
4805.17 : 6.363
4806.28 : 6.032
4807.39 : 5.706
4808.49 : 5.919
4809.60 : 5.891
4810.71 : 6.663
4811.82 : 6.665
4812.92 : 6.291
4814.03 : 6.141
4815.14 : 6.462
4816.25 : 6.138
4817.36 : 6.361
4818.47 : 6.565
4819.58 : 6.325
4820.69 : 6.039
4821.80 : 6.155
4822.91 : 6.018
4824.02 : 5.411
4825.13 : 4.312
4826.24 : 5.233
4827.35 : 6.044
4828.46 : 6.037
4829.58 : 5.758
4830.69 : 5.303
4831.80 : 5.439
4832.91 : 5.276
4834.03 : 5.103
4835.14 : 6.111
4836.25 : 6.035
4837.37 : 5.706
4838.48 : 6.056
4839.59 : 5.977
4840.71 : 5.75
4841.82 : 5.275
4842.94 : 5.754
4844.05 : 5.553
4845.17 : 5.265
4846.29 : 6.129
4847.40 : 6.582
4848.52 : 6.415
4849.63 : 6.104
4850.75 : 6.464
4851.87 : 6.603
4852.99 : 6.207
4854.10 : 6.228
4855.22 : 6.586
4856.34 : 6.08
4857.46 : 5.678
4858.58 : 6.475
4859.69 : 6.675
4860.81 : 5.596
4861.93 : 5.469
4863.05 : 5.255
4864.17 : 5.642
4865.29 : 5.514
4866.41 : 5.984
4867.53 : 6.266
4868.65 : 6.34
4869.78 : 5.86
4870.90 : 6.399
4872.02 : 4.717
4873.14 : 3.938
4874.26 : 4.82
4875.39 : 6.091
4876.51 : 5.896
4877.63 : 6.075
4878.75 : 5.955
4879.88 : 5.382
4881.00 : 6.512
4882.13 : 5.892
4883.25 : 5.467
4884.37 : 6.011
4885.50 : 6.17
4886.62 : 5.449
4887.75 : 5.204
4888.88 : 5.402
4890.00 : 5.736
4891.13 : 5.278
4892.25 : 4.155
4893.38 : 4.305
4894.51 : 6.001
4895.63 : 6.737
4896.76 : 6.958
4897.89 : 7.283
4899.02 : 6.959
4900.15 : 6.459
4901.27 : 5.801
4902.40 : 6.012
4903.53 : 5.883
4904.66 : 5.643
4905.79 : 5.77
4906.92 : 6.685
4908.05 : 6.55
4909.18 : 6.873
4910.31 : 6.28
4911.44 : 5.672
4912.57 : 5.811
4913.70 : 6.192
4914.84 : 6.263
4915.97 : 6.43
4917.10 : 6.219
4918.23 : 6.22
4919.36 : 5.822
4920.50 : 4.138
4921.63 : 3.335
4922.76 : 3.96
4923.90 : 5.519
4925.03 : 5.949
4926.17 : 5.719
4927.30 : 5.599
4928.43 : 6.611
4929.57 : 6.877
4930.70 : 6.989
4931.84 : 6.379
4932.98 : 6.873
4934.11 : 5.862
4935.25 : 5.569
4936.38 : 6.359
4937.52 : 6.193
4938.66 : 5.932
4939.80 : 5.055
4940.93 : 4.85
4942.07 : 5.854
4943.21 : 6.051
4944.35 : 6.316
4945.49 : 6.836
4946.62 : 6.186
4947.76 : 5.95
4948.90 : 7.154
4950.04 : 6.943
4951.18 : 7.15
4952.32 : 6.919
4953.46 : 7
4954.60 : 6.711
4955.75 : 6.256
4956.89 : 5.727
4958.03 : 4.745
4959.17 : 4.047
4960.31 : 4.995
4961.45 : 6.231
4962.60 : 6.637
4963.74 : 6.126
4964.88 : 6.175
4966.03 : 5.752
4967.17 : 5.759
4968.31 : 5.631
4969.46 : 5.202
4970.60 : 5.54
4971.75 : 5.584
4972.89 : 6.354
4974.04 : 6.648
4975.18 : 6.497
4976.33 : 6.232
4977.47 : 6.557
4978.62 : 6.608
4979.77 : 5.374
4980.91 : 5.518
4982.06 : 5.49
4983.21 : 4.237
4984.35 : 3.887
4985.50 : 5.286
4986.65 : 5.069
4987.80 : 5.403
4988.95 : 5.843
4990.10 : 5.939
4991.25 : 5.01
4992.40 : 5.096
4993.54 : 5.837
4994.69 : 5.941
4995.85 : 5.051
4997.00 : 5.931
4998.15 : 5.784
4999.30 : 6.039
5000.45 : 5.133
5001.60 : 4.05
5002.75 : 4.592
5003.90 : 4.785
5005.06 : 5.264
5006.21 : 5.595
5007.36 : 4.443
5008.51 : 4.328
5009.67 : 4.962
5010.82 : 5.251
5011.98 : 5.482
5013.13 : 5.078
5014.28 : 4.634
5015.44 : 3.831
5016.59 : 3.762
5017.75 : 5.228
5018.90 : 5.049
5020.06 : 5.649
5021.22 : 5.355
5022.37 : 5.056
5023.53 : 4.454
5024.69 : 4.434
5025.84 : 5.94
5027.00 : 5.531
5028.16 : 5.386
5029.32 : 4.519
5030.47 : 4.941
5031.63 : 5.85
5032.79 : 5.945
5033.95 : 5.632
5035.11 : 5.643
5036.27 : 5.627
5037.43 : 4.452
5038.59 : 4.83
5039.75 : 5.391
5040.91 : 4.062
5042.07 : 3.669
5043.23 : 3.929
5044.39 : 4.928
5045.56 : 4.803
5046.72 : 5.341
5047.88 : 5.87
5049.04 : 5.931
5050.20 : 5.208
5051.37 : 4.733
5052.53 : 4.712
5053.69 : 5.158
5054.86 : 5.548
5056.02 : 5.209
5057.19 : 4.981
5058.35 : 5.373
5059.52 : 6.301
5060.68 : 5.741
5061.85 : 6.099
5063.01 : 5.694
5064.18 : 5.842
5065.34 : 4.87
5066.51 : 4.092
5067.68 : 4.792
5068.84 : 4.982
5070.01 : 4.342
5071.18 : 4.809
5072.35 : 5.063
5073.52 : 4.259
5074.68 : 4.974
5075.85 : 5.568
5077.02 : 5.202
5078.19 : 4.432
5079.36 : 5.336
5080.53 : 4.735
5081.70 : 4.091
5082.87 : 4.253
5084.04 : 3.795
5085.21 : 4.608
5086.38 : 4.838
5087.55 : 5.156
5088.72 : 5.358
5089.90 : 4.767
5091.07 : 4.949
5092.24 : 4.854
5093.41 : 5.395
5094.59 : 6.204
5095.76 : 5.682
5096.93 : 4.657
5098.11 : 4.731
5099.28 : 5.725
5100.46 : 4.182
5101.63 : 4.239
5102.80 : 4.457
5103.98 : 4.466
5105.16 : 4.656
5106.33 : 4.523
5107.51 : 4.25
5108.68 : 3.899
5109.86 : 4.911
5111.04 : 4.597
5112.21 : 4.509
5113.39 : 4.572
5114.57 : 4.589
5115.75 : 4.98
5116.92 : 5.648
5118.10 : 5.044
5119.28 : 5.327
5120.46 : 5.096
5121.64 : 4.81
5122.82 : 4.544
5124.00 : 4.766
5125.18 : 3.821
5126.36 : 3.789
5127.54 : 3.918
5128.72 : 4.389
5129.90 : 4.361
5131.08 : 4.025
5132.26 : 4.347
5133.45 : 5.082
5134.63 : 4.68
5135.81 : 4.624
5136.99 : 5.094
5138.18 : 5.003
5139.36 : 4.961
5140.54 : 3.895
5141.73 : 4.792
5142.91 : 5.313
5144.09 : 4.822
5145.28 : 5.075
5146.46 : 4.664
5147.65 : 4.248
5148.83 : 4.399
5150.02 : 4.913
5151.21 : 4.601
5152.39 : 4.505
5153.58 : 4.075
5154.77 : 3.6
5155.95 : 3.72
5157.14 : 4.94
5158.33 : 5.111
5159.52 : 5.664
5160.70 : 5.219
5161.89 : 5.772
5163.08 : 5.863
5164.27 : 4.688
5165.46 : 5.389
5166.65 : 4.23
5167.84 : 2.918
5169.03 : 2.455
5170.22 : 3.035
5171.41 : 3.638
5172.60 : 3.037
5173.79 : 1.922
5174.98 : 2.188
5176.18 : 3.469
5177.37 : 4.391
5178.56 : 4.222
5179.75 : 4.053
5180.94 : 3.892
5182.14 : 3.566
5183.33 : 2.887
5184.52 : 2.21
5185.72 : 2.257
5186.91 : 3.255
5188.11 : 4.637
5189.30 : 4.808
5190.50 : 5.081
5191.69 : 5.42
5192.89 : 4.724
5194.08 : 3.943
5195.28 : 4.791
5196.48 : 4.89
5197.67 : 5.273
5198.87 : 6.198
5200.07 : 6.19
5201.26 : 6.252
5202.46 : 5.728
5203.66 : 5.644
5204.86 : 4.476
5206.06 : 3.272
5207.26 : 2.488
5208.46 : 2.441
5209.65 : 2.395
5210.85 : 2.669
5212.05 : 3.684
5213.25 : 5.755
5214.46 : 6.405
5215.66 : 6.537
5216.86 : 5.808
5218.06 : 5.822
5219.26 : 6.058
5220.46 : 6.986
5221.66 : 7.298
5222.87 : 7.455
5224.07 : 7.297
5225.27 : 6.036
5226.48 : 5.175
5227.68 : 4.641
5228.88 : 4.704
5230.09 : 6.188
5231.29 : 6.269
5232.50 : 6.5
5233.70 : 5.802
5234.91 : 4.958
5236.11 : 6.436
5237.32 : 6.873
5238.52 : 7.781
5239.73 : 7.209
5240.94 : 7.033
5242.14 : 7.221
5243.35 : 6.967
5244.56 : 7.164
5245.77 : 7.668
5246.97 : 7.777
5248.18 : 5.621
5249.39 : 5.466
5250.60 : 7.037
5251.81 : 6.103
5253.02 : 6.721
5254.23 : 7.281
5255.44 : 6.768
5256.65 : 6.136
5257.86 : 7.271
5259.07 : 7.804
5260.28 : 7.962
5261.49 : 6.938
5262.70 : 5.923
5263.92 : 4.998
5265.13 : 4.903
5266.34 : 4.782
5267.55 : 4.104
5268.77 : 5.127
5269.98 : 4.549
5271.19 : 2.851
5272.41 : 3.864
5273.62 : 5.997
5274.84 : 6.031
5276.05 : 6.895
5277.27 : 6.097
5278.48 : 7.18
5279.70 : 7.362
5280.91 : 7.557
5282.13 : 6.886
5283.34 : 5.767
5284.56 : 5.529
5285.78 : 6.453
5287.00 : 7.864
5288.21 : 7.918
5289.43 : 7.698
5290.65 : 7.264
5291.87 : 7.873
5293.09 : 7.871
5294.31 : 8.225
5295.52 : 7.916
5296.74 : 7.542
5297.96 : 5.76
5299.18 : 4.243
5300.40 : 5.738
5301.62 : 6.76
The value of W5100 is 0.270 mag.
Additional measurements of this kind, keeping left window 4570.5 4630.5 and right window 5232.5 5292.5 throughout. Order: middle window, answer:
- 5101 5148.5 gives 0.35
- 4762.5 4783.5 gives 0.23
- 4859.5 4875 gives 0.13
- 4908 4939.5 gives 0.07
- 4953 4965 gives 0.08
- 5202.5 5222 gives 0.30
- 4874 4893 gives 0.12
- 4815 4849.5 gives 0.08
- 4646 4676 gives 0.03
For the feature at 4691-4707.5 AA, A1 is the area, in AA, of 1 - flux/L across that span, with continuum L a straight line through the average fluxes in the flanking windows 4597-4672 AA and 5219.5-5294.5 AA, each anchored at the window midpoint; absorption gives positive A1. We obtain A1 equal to 0.6 AA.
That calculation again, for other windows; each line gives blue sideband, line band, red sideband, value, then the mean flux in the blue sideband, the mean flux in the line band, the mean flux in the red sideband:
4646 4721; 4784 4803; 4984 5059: 1.0 AA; 6.1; 5.49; 5.11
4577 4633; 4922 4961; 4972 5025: -4.5 AA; 6.21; 6.02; 5.27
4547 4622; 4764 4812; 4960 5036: 2.7 AA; 6.1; 5.42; 5.38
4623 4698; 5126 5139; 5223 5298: 3.9 AA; 6.26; 4.5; 6.46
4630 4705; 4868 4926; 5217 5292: 4.5 AA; 6.18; 5.77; 6.37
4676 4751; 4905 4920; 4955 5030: -1.7 AA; 6.14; 6.2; 5.35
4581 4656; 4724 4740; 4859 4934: 0.3 AA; 6.16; 5.92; 5.85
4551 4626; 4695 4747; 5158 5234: -1.7 AA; 6.18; 6.05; 4.7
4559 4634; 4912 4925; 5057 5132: -0.3 AA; 6.27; 5.47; 4.82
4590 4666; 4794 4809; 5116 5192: -0.9 AA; 6.28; 5.97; 4.31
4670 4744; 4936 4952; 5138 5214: -3.2 AA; 6.12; 6.21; 4.27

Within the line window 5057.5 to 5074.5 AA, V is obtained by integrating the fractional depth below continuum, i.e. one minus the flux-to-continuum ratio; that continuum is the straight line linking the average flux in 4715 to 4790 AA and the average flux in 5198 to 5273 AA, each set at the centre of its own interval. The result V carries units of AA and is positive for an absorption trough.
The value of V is 1.9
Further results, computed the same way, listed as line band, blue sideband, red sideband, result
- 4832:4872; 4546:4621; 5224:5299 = 1.8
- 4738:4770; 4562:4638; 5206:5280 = 1.6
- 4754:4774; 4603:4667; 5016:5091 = 1.7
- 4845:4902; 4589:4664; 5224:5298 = 4.1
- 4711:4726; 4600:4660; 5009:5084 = -1.1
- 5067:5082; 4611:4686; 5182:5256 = 2.4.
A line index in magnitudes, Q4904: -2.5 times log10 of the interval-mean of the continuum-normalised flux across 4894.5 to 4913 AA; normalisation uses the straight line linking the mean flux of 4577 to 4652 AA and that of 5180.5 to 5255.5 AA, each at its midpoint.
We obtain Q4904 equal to -0.09 mag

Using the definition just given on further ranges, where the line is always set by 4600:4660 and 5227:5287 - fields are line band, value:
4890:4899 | 0.06 mag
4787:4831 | 0.06 mag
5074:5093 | 0.28 mag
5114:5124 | 0.24 mag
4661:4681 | -0.01 mag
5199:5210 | 0.37 mag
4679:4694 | -0.01 mag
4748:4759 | 0.02 mag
